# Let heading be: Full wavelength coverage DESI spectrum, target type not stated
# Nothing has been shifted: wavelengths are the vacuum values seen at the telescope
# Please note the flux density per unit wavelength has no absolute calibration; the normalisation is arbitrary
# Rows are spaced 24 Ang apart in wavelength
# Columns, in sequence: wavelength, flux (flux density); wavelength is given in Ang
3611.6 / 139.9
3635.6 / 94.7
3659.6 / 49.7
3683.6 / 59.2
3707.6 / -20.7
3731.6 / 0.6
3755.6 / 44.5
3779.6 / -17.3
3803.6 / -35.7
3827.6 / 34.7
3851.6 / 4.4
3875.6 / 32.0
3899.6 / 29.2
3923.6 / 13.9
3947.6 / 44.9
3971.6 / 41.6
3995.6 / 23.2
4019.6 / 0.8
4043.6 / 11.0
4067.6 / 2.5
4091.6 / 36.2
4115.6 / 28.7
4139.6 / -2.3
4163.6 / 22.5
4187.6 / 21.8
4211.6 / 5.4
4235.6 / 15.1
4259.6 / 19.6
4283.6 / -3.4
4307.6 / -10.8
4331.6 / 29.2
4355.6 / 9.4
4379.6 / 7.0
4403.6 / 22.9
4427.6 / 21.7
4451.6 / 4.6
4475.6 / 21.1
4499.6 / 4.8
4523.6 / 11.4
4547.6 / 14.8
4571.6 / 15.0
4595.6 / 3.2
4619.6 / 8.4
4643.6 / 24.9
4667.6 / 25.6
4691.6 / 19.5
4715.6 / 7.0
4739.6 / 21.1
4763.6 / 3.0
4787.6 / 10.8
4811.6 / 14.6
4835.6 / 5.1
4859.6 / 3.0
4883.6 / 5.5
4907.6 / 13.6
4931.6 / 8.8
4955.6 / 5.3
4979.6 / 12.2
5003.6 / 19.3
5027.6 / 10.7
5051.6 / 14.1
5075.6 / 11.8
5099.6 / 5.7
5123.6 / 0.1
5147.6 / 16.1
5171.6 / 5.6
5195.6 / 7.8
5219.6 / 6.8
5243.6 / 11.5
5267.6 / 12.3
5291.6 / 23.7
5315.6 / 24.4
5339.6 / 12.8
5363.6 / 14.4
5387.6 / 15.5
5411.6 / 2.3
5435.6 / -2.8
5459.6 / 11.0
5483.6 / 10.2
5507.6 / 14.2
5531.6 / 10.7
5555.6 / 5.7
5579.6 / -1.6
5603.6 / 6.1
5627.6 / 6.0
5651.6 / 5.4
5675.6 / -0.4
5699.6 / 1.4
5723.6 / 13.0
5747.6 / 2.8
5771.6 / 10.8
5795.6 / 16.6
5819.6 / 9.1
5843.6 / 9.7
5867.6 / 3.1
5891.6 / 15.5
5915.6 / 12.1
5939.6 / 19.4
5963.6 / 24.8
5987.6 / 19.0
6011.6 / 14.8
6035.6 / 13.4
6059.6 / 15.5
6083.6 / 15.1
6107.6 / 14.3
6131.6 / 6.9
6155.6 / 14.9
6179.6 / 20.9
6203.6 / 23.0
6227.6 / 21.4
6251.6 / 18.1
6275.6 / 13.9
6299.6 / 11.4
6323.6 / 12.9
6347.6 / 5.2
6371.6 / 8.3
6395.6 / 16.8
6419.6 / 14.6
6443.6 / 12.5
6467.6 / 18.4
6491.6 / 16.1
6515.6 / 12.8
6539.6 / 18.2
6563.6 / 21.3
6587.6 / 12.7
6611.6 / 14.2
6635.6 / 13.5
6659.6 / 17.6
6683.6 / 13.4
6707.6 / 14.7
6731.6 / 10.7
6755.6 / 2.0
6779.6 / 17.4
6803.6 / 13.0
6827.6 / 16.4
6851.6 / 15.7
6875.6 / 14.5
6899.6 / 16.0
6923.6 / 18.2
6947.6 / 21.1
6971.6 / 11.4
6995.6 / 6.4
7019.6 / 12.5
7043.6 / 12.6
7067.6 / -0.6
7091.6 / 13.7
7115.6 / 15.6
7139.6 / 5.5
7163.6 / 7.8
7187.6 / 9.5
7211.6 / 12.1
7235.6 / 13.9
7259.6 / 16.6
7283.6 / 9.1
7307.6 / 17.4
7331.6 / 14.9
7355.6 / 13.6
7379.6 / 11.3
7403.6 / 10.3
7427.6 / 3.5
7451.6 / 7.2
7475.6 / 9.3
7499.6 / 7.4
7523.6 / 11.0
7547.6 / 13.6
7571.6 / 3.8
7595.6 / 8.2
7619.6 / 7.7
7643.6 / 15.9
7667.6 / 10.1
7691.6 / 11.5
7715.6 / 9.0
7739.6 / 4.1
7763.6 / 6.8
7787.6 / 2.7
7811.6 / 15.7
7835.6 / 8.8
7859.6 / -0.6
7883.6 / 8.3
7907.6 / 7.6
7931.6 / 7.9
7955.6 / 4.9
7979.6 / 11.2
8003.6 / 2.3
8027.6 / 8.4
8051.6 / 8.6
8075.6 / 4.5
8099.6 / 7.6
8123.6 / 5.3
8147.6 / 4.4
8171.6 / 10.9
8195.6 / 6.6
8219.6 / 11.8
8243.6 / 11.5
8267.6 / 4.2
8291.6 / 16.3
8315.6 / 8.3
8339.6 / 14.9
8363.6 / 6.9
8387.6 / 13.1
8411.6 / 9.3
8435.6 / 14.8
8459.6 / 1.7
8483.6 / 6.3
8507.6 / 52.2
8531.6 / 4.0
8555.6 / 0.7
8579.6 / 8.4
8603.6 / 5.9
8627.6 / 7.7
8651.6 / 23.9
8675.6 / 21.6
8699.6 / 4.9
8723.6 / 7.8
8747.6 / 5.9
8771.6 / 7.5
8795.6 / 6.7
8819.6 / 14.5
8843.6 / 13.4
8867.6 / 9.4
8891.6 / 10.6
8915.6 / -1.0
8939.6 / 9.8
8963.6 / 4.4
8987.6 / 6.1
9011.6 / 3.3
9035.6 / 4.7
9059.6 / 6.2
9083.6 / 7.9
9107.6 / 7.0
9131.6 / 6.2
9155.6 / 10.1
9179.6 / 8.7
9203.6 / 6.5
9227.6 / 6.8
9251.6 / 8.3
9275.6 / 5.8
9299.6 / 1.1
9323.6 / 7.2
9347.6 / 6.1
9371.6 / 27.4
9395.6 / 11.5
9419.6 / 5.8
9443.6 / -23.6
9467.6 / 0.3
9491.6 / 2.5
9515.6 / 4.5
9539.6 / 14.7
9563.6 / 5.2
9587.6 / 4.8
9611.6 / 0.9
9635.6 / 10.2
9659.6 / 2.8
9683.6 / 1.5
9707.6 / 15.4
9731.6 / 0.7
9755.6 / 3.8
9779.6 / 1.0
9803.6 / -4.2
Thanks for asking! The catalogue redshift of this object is 1.28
